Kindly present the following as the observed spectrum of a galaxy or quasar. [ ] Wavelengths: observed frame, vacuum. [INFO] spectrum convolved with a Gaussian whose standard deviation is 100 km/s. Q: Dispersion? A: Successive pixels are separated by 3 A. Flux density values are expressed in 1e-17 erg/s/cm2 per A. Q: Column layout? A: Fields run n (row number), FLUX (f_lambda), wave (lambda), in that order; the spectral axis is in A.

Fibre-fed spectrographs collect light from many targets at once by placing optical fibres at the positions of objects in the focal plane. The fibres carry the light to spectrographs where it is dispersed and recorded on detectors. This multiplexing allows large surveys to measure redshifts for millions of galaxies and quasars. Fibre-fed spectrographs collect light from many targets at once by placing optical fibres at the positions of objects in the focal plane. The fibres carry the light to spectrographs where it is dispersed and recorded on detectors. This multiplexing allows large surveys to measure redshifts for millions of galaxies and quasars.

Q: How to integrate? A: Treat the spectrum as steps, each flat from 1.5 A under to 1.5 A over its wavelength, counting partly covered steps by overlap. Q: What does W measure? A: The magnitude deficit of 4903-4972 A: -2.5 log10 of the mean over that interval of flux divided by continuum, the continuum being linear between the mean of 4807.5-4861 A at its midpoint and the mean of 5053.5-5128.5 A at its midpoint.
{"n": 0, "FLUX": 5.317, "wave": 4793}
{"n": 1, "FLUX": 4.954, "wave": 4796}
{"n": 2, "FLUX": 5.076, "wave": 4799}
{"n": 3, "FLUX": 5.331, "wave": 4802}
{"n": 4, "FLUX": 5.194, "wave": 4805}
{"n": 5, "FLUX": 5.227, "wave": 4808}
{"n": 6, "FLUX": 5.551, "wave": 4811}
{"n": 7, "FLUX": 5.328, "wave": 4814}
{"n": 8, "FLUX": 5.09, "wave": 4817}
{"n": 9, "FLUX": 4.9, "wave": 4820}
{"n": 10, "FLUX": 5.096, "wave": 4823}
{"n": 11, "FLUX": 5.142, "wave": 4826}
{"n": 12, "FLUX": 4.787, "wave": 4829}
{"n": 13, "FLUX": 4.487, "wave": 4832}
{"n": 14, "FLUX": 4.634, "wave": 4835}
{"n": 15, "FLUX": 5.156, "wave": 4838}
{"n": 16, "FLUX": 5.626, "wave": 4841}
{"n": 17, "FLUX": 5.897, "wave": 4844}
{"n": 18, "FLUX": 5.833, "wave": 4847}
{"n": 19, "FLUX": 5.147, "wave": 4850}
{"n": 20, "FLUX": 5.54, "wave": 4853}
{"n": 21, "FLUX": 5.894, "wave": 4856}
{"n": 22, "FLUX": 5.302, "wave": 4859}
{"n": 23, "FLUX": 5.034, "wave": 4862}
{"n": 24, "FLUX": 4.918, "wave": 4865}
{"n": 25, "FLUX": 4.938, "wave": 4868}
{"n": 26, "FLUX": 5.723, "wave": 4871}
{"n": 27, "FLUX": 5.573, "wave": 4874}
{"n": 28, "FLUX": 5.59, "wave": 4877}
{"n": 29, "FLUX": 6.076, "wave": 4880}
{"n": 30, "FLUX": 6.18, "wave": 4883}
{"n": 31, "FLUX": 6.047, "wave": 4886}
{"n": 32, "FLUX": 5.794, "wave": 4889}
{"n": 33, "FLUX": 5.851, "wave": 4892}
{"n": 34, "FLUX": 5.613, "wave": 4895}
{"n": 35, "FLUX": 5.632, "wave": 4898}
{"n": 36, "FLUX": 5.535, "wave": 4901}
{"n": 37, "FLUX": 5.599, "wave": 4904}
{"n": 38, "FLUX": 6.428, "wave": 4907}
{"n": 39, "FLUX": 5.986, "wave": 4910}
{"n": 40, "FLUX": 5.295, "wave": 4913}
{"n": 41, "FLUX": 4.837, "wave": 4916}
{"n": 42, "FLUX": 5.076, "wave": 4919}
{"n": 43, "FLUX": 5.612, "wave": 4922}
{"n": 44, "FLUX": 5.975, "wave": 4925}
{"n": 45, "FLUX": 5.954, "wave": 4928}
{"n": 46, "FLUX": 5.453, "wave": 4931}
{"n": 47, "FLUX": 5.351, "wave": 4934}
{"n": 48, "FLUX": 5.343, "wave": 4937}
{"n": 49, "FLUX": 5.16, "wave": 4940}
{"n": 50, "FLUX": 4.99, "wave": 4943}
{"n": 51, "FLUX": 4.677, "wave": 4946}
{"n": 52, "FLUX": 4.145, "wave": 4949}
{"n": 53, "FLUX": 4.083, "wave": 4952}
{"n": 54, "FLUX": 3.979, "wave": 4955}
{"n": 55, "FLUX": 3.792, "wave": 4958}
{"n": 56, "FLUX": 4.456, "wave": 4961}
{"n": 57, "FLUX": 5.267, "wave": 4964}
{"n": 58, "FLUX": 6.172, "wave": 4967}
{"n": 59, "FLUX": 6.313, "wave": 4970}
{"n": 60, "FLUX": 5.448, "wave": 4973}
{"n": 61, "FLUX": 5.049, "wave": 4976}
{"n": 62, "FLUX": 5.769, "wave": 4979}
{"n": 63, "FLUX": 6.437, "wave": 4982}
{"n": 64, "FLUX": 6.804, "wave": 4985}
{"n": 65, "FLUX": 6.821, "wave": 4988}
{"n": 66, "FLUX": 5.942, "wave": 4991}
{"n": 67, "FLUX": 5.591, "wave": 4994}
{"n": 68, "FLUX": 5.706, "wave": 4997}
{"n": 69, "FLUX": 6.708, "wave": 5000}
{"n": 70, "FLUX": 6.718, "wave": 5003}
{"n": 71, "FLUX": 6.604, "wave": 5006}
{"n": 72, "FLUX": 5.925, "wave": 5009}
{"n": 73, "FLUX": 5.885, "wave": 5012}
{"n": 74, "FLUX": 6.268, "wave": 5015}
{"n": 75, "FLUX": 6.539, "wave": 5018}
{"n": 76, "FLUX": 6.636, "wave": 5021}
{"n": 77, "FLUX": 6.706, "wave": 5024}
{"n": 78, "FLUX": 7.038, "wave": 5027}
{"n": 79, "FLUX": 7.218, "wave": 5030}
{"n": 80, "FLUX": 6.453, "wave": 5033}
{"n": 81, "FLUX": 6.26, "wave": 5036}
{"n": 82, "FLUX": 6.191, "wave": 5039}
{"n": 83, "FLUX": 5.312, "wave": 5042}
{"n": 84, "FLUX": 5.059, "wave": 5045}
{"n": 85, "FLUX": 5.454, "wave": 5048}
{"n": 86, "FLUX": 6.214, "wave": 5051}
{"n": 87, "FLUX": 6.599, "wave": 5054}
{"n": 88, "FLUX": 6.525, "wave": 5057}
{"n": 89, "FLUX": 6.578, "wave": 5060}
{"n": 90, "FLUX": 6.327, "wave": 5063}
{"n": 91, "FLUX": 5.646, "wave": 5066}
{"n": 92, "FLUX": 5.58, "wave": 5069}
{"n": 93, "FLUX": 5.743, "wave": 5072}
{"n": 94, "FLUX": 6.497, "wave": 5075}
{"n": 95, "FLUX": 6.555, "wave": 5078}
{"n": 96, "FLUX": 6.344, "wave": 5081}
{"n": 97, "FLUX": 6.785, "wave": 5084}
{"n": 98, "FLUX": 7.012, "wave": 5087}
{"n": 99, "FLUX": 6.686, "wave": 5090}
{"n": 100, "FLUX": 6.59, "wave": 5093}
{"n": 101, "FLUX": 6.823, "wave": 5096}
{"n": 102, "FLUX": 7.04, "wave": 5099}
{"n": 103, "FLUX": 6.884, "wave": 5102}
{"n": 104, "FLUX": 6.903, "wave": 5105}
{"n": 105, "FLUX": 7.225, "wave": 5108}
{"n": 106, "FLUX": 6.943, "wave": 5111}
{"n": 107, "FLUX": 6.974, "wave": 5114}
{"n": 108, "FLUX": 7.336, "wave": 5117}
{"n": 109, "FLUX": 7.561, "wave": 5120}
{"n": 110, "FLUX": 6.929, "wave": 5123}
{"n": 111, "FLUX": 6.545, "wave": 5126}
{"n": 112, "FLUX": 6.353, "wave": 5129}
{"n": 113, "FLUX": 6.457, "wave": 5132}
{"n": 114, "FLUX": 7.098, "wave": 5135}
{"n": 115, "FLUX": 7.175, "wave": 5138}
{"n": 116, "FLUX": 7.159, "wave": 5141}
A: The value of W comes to 0.12 mag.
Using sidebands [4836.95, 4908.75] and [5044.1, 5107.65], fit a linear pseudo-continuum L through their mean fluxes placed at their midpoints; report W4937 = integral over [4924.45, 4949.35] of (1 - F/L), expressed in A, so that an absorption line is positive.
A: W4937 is 2.63 A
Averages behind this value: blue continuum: 5.63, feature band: 5.25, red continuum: 6.4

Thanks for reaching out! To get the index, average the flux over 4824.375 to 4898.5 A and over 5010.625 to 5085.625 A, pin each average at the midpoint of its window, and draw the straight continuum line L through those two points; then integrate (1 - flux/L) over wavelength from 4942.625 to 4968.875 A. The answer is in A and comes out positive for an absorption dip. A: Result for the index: 5.5 A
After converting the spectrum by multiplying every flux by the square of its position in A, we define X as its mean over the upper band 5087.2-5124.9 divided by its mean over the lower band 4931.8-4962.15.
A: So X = 1.61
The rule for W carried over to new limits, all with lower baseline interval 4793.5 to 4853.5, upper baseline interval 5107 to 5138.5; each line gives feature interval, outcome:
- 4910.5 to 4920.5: 0.114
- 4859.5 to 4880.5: 0.020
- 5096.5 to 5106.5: -0.016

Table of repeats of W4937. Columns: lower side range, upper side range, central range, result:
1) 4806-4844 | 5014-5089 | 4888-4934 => -0.53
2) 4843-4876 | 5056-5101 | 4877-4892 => -1.12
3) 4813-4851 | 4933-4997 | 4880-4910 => -3.63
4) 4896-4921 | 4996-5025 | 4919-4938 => 0.44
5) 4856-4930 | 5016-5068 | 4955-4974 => 2.55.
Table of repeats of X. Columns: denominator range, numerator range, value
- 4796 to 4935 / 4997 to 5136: 1.30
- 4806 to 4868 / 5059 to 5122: 1.42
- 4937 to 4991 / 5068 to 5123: 1.35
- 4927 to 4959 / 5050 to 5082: 1.36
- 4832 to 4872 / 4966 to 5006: 1.22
